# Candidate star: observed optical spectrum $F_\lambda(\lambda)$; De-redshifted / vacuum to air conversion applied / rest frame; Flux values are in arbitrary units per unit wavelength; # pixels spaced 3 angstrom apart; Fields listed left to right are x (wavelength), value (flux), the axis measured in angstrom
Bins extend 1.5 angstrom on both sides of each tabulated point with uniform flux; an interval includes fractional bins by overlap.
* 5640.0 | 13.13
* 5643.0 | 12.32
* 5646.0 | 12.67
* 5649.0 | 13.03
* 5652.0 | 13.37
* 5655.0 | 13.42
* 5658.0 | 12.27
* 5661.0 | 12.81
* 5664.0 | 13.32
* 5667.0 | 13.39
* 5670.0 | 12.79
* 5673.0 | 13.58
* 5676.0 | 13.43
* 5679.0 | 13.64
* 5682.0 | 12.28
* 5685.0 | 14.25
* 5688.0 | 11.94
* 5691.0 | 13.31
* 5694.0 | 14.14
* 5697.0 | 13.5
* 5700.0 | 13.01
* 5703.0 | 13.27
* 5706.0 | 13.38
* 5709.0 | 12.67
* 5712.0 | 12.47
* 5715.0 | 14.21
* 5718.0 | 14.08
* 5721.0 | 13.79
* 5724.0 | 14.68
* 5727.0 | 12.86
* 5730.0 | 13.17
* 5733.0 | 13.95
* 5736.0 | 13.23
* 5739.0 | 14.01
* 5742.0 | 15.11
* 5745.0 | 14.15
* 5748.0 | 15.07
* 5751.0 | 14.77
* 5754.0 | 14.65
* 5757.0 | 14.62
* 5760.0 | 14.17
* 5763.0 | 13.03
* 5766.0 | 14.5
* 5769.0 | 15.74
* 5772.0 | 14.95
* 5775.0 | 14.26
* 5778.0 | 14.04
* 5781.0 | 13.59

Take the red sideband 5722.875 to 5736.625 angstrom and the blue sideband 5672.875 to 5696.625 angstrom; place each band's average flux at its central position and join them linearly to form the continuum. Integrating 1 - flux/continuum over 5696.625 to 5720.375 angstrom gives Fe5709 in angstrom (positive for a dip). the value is 0.2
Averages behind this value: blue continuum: 13.3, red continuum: 13.6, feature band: 13.3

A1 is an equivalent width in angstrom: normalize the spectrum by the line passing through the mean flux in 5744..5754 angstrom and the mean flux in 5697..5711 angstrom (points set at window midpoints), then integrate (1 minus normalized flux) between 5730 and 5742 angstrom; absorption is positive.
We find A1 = 0.3 angstrom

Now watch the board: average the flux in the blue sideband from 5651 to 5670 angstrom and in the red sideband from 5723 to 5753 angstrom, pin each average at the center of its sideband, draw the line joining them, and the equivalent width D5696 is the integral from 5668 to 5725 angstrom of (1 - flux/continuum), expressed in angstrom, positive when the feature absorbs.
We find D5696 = 0.7 angstrom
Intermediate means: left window 13.1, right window 14.1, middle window 13.4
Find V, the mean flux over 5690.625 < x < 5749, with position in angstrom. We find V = 13.7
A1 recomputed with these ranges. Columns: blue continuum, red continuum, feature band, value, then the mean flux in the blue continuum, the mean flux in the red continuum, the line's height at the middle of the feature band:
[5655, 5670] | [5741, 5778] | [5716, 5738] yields 0.5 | 13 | 14.6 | 14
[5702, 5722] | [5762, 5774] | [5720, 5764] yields -0.2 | 13.4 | 14.6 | 14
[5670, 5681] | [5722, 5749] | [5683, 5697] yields 0.2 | 13.4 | 14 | 13.5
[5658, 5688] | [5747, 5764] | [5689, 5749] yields 0.8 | 13.2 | 14.4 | 13.9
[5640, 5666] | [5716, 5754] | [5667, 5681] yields -0.1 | 12.9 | 14.1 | 13.2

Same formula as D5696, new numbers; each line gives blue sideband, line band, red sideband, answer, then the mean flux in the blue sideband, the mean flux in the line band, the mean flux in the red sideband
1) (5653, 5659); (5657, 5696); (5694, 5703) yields -0.05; 12.9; 13.2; 13.4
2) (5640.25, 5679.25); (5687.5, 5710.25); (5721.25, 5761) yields 0.65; 13.1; 13.2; 14.2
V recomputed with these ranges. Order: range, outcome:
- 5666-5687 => 13.3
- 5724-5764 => 14.1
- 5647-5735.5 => 13.3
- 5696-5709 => 13.2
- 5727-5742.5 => 13.7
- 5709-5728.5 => 13.6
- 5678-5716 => 13.2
